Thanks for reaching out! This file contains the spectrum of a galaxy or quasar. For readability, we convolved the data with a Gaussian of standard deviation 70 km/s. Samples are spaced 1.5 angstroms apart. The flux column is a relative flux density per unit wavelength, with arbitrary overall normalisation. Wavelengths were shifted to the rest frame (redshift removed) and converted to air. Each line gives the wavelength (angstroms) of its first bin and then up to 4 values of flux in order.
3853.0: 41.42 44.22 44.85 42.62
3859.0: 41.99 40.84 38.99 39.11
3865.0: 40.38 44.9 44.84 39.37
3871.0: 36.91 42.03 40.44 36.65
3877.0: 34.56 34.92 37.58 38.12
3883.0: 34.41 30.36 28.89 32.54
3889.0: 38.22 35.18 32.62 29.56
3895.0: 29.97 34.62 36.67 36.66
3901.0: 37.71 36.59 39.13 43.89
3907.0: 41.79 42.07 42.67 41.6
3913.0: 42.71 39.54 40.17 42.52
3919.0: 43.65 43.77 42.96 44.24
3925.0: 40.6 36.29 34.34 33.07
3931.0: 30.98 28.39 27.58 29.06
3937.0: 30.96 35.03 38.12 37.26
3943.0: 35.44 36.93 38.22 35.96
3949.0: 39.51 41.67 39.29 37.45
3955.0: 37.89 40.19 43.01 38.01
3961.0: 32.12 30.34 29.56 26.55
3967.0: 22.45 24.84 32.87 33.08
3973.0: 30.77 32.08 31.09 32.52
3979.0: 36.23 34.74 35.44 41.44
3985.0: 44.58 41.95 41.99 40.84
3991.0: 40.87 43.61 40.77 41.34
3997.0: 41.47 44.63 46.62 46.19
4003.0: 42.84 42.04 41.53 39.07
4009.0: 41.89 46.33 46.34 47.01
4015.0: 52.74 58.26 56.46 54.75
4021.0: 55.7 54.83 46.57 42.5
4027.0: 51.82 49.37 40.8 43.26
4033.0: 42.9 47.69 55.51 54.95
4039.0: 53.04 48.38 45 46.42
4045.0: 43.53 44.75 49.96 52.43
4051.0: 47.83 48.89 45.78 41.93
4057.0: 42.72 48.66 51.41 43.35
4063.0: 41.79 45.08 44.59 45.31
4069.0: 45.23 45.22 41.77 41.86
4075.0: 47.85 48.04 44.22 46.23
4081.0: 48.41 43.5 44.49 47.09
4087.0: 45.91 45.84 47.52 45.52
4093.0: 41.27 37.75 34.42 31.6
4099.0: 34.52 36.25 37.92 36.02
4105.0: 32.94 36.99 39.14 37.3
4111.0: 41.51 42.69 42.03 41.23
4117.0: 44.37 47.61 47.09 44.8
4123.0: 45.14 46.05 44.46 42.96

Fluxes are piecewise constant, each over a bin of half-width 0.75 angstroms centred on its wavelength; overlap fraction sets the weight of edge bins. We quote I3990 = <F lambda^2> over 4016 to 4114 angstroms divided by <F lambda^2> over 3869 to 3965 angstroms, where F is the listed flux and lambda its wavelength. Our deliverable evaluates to 1.3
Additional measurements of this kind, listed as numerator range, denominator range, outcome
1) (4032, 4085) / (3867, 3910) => 1.38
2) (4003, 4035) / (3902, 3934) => 1.27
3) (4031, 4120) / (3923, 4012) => 1.25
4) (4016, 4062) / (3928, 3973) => 1.50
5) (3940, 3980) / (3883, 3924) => 0.93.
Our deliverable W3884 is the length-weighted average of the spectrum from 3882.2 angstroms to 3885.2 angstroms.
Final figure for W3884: 32.5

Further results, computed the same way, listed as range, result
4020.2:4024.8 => 52.3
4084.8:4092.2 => 46.4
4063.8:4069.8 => 45.1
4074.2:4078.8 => 46.6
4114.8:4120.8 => 45.1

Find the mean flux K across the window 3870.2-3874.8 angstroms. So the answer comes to 39.8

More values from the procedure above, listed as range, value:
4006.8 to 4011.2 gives 42.4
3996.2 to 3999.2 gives 43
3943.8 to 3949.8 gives 37.7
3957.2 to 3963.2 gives 36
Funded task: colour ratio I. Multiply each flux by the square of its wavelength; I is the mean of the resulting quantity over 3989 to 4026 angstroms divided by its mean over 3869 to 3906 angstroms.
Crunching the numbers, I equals 1.4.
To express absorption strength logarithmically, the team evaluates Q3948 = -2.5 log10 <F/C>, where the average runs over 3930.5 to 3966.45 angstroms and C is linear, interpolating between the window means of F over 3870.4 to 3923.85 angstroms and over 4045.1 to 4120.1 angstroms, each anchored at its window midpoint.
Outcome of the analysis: 0.13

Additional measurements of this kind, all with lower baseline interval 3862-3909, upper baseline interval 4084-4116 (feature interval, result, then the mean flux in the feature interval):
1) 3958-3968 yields 0.23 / 30.7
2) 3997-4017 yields -0.18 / 45.5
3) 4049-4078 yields -0.16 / 45.7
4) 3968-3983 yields 0.17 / 32.6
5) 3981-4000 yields -0.09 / 41.7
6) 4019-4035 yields -0.23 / 48.1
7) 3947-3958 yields -0.03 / 39.2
